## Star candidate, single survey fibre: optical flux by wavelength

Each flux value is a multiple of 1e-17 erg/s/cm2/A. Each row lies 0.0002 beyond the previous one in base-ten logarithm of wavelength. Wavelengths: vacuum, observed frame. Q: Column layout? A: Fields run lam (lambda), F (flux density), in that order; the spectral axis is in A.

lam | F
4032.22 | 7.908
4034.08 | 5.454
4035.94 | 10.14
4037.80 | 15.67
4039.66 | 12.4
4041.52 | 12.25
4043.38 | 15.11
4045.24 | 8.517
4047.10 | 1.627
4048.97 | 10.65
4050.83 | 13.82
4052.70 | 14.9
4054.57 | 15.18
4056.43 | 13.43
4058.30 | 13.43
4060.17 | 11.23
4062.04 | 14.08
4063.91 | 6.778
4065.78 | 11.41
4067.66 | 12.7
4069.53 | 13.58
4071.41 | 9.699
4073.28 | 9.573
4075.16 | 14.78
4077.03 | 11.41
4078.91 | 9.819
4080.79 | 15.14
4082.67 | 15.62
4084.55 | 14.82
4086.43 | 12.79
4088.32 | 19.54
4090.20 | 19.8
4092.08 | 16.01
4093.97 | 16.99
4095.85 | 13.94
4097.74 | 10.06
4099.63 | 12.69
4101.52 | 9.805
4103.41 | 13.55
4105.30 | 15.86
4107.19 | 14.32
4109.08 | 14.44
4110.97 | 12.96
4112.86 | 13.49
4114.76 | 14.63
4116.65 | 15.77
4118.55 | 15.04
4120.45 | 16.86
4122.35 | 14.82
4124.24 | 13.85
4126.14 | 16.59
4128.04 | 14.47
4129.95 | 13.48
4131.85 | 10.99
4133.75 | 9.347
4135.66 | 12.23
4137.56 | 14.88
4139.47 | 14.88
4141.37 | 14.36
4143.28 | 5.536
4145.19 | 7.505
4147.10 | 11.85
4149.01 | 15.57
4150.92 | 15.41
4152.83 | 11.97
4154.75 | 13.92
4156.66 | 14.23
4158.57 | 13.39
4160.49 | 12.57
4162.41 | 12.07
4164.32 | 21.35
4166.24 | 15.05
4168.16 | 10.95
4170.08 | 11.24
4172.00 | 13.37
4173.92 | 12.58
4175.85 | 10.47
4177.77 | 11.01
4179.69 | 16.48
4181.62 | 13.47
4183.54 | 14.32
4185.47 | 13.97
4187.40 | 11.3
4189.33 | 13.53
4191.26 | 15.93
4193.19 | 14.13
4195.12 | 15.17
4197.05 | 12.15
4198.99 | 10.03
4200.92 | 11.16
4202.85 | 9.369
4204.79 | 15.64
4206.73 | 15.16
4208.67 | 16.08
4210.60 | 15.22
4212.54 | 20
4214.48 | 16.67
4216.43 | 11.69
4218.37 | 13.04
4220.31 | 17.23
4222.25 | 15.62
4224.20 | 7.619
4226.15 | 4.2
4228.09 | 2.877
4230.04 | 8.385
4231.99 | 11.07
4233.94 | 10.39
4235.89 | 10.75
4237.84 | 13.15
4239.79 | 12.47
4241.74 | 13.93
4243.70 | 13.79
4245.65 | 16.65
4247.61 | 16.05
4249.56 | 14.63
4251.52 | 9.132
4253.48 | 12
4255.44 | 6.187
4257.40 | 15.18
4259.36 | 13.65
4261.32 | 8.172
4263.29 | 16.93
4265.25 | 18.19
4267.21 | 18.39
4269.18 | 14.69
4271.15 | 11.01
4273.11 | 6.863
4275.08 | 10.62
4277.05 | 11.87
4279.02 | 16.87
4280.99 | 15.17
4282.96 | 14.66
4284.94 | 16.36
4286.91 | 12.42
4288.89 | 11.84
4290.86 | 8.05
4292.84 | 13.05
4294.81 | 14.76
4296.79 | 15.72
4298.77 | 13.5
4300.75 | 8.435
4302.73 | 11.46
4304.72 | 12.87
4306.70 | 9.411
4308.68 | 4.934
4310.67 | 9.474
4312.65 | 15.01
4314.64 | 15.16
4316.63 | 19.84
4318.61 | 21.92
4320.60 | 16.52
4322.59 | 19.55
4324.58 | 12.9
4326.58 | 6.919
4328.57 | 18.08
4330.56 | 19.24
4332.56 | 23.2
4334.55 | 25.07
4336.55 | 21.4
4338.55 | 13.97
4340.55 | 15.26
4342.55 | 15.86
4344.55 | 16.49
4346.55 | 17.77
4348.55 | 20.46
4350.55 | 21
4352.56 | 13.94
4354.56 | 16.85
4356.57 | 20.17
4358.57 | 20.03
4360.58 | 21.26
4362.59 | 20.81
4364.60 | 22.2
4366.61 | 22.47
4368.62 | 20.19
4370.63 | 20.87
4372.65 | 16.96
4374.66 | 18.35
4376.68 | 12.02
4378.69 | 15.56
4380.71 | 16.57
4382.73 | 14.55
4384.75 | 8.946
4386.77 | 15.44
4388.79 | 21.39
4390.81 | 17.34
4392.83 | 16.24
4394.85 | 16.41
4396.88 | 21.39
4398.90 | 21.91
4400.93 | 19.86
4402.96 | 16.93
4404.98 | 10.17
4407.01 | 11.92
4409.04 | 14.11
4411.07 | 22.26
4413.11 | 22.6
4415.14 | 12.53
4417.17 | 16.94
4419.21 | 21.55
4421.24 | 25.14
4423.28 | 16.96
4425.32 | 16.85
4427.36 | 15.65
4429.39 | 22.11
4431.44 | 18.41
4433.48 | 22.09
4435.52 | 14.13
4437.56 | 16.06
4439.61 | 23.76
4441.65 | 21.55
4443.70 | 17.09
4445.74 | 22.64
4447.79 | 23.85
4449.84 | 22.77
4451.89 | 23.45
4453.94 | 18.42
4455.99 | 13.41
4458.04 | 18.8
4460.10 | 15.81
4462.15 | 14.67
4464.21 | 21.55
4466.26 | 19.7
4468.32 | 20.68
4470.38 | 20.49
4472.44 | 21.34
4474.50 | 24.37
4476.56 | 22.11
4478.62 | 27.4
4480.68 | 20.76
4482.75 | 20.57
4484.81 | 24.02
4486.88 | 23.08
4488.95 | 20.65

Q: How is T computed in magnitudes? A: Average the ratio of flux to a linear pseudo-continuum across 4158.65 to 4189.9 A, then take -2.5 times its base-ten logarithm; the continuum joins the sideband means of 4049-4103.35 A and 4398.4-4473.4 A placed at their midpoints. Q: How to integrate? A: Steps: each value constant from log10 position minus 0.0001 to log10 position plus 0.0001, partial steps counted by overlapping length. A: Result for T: 0.111 mag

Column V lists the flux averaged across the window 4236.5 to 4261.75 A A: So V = 12.8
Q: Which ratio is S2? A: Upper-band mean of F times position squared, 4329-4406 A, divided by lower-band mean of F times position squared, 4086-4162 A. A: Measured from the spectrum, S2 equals 1.48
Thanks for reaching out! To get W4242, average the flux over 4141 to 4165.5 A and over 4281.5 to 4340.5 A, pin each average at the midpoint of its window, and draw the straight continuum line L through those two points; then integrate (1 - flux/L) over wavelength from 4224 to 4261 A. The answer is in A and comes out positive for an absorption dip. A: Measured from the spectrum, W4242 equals 7.4 A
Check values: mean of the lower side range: 13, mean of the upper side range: 14.7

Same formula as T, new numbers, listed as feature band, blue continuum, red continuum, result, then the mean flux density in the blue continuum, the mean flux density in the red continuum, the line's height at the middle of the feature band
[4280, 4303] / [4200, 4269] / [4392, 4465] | 0.12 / 12.9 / 18.6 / 14.6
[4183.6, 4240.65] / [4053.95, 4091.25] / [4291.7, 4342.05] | 0.14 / 13.2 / 15.1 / 14.3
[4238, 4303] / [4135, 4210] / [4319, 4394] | 0.19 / 13.2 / 17.8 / 15.6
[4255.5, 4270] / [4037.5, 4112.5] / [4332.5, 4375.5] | 0.19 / 13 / 19.2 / 17.2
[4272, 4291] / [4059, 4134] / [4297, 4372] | 0.26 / 13.6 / 16.9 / 16.2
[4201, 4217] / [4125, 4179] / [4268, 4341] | -0.11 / 12.9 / 14.3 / 13.4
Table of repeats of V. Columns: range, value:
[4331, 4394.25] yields 18.1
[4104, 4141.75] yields 14.2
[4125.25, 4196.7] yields 13.2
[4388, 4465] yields 18.6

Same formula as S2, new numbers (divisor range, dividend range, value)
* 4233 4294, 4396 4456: 1.57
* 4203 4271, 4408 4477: 1.65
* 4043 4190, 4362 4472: 1.61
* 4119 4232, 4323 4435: 1.51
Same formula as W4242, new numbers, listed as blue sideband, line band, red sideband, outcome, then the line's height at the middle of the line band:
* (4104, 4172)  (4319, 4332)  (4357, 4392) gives 0.7 A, 17.1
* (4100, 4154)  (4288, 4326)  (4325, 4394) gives 7.9 A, 16.8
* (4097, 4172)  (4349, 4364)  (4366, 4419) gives -2.4 A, 16.6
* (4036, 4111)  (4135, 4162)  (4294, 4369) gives 2.6 A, 14.1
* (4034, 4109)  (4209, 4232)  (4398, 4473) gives 4.7 A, 15.3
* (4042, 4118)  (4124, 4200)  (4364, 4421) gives 6.0 A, 14.3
